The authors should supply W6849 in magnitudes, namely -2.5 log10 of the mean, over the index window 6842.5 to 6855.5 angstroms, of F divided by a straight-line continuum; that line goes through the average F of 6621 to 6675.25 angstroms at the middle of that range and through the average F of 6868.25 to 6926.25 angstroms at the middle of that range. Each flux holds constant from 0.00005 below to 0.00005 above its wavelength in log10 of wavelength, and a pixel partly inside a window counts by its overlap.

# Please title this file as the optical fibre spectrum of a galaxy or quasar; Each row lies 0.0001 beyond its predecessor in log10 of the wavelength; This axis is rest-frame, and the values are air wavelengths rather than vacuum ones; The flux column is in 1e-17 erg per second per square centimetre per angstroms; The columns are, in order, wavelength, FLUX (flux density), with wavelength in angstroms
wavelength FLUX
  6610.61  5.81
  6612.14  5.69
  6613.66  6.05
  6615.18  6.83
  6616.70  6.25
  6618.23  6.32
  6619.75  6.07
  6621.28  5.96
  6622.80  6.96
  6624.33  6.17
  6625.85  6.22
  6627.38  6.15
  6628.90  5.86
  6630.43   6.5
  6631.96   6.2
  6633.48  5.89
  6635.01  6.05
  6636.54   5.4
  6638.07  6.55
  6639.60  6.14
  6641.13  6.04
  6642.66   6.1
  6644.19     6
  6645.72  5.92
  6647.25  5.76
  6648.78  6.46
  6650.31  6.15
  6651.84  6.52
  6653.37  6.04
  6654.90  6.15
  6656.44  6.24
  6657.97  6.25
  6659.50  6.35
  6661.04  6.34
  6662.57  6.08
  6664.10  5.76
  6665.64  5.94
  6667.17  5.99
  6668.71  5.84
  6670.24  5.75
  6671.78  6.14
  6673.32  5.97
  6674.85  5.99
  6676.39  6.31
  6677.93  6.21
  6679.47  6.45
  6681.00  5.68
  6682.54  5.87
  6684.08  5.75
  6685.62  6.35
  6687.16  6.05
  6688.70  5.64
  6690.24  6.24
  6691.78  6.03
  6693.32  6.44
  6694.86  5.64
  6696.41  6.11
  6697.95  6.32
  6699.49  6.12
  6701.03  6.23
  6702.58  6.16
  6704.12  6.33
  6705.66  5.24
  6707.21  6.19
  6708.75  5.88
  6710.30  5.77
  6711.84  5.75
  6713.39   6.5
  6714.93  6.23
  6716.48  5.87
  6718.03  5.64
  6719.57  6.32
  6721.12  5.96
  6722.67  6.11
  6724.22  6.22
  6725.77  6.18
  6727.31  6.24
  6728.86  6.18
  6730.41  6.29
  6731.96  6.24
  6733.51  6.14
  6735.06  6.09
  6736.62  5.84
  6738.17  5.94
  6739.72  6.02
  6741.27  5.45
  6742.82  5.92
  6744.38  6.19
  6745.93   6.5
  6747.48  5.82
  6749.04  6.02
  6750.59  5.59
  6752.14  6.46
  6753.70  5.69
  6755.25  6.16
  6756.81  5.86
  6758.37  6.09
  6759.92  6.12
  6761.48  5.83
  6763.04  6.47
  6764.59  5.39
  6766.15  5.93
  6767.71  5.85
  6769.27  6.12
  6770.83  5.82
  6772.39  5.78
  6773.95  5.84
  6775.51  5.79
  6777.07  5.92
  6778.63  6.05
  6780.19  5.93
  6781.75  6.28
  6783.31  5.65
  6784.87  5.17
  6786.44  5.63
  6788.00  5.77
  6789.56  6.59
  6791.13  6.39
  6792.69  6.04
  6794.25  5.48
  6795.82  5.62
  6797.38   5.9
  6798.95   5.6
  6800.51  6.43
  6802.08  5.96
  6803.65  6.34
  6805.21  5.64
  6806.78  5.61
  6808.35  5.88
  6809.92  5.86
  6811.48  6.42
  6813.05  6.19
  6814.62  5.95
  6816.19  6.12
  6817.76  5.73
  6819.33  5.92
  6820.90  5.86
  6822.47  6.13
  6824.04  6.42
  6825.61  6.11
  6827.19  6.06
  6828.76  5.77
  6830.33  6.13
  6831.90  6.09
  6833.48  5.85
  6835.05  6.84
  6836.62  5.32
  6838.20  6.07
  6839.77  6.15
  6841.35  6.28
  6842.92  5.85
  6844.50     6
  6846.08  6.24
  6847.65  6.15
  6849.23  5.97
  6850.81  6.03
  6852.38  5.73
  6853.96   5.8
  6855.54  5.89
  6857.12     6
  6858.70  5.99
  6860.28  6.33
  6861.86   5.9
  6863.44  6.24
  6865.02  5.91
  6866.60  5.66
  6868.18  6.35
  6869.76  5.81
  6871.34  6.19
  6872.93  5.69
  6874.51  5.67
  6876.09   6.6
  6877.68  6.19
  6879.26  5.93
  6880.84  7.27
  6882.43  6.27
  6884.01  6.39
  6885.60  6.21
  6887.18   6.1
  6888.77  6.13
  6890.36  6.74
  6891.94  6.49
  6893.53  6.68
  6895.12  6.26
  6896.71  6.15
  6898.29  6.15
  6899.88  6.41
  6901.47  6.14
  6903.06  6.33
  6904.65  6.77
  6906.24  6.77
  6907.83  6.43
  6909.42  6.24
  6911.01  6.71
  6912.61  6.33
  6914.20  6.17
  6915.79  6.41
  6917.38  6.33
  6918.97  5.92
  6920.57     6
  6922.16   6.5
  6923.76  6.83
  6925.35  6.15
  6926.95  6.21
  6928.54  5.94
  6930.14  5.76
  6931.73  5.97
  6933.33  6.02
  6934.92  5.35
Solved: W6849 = 0.05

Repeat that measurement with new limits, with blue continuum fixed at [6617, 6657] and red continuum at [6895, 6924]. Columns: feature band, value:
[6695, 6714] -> 0.03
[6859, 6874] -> 0.06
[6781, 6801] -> 0.07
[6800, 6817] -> 0.04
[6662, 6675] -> 0.04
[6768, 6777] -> 0.07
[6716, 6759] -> 0.03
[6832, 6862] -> 0.05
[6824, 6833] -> 0.04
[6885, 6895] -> -0.01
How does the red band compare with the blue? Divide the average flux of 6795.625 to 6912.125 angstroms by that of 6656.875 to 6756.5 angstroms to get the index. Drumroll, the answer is 1.01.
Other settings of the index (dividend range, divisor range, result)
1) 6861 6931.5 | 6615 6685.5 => 1.02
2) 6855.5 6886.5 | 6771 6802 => 1.04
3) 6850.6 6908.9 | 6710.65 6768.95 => 1.03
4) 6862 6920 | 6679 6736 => 1.03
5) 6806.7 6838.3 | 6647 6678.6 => 0.99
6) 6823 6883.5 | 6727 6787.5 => 1.02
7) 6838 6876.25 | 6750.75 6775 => 1.01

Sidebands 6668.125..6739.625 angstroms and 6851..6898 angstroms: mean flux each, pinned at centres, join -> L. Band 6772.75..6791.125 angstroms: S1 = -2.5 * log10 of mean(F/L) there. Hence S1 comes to 0.04 mag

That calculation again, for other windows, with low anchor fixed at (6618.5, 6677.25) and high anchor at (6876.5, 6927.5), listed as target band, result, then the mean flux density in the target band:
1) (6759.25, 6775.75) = 0.059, 5.9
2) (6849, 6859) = 0.073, 5.91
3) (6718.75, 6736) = 0.003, 6.17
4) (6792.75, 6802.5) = 0.075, 5.84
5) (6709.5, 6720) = 0.031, 6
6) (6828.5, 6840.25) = 0.046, 6.04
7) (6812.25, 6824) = 0.047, 6.01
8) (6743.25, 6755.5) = 0.030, 6.05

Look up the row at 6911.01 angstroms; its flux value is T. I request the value 6.71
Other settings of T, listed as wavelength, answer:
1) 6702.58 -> 6.16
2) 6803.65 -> 6.34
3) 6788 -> 5.77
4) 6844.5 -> 6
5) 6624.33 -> 6.17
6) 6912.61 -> 6.33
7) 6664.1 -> 5.76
